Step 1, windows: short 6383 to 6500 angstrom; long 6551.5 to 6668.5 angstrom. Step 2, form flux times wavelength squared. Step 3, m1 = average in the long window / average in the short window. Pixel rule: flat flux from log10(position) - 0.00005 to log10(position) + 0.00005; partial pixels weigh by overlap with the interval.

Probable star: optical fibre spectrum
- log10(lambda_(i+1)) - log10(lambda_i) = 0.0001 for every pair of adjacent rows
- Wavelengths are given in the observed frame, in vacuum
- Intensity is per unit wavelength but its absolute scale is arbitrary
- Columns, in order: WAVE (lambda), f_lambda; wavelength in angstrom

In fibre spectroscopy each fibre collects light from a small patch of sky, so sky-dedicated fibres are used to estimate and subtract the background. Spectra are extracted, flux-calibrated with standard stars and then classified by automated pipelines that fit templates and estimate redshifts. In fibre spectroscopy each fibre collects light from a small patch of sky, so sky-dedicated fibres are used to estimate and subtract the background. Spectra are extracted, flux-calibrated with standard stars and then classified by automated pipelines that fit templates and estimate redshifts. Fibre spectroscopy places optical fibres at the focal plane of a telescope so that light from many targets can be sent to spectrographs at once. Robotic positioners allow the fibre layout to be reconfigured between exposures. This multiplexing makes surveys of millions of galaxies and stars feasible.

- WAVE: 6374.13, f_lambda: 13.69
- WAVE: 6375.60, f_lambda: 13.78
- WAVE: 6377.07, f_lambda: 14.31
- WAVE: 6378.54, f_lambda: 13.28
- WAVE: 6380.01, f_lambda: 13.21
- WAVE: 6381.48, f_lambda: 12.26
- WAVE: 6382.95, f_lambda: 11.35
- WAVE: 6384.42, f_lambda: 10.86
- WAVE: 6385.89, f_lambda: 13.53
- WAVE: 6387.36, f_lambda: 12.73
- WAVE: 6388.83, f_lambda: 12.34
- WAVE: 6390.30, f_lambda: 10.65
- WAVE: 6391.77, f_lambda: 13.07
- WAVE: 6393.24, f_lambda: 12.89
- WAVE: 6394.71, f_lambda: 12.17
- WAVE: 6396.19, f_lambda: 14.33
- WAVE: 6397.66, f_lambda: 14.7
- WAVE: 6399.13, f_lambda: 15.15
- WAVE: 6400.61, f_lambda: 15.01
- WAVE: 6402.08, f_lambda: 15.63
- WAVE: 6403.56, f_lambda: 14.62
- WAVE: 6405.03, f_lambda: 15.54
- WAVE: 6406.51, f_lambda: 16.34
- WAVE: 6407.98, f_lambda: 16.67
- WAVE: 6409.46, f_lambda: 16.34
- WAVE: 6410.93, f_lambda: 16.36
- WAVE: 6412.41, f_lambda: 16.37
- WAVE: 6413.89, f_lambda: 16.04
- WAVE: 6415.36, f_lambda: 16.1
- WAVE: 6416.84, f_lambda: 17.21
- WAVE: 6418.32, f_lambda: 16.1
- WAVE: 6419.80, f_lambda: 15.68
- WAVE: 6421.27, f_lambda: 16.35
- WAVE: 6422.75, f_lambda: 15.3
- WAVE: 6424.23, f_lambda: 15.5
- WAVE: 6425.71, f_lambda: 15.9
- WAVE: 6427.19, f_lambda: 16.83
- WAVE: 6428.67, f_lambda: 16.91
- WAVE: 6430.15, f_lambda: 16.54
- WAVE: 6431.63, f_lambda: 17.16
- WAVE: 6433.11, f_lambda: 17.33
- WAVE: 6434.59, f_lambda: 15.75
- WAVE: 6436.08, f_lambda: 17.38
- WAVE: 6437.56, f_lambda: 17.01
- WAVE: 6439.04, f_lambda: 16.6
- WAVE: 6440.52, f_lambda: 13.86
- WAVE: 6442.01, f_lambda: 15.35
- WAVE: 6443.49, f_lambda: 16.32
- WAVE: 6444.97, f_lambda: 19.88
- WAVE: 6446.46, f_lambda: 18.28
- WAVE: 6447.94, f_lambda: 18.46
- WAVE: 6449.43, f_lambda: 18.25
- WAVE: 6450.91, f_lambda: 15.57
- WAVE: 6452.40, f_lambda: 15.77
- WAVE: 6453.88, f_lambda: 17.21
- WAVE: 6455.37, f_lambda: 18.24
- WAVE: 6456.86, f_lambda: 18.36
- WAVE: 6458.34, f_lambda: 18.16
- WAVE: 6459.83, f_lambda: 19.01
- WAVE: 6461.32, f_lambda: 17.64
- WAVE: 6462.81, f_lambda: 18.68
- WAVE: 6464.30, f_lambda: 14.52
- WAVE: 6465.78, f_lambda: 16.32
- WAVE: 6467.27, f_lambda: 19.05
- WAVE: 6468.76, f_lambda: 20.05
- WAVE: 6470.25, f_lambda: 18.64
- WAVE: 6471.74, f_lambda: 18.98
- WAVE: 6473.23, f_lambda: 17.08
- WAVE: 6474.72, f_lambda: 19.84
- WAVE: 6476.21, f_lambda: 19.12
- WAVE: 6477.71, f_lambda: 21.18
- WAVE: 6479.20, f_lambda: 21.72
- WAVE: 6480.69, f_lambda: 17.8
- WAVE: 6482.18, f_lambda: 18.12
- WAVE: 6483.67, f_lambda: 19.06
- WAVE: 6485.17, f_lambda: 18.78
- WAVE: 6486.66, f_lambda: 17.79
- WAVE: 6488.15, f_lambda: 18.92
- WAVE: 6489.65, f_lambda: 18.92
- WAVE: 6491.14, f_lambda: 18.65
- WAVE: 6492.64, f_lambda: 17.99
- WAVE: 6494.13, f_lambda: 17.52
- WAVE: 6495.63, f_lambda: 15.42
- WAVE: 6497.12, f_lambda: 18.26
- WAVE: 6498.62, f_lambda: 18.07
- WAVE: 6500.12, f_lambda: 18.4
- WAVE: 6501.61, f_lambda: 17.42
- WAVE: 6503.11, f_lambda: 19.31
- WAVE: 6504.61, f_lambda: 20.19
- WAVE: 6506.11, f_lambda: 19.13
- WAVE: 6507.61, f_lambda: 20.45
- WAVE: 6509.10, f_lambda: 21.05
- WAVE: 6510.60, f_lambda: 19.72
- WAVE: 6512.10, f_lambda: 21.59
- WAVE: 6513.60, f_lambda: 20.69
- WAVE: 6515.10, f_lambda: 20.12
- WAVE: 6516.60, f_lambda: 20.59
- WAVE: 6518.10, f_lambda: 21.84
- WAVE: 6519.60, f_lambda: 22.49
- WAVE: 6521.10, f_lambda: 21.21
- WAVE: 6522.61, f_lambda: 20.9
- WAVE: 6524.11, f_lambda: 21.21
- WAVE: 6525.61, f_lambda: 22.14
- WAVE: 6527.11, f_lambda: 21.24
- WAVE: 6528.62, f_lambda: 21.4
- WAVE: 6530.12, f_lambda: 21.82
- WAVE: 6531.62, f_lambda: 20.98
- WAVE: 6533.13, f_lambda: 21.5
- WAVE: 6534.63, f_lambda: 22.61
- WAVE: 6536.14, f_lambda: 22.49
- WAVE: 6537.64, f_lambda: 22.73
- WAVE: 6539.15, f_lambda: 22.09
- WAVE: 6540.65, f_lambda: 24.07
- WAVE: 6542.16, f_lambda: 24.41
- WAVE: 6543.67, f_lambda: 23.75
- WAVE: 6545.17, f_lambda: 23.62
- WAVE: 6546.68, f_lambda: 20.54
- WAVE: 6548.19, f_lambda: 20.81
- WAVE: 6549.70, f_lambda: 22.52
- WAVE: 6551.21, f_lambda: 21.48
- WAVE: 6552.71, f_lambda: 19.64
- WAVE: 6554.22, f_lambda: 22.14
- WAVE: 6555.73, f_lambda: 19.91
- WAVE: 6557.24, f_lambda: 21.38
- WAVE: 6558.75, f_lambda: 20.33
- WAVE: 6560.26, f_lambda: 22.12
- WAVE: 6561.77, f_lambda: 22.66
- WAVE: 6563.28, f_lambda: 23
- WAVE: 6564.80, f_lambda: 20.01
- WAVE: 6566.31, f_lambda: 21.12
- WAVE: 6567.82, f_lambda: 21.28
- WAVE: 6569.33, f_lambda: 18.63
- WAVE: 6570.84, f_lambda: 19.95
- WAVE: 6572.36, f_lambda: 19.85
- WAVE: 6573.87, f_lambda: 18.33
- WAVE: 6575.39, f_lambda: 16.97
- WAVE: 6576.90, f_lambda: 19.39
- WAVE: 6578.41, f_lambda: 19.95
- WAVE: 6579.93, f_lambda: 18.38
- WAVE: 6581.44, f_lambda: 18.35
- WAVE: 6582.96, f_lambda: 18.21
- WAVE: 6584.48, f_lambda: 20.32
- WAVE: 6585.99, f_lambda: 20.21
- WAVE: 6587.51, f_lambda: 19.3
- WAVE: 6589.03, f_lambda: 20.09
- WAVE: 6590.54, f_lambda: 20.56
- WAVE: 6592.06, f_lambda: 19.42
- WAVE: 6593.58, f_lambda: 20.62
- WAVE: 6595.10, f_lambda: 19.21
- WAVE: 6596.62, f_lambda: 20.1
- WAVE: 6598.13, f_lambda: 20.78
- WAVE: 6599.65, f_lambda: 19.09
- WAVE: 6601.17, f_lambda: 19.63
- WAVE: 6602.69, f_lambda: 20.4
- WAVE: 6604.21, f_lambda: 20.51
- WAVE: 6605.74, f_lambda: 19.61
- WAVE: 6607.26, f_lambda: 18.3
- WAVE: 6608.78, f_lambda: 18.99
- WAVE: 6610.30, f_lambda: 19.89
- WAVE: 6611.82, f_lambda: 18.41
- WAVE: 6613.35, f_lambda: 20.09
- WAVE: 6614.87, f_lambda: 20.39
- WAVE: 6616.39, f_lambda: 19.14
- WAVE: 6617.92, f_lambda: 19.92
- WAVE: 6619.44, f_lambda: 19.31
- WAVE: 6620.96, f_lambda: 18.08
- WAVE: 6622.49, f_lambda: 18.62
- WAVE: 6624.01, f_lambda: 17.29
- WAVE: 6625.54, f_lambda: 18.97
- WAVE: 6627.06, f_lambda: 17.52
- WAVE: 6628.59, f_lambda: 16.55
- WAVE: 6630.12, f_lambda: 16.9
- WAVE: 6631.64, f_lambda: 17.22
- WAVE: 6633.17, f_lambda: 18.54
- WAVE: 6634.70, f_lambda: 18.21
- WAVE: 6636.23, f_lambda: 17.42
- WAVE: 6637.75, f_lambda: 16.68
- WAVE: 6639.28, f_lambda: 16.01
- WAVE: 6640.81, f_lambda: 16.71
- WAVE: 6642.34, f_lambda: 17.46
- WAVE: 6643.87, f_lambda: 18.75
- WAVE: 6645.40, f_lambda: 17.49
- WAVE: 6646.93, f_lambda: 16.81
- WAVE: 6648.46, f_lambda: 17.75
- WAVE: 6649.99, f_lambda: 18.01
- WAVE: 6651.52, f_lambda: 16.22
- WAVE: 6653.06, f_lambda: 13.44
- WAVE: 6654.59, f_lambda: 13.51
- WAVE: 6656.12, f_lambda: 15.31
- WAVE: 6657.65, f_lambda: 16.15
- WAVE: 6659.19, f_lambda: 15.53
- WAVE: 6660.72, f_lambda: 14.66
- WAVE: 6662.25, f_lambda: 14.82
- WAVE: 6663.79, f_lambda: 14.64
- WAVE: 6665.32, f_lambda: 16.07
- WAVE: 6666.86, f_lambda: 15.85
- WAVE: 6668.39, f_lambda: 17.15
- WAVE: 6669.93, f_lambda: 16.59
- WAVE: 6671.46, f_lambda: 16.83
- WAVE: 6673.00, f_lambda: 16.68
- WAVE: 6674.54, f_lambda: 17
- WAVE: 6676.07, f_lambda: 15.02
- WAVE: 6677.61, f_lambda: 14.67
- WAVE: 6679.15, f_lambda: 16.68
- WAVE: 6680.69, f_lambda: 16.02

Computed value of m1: 1.17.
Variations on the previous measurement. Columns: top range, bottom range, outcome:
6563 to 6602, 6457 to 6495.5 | 1.10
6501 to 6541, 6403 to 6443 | 1.34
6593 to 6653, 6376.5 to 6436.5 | 1.32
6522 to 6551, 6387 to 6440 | 1.49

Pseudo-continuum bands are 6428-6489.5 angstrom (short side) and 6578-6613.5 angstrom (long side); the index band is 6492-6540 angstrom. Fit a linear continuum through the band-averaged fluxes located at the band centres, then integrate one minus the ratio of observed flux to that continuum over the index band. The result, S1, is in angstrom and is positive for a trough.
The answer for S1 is -4.7 angstrom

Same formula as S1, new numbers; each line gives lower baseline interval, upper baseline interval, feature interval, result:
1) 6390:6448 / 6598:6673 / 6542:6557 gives -4.3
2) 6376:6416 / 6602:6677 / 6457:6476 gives -3.9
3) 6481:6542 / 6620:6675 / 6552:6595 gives -3.3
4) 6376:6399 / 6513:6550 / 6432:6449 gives -0.8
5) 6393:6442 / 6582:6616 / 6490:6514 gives -1.8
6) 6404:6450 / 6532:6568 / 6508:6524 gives -0.5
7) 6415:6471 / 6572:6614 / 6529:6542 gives -2.7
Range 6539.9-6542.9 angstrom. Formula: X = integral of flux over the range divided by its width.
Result 24.2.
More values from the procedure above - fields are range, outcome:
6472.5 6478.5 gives 19.3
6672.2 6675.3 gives 16.8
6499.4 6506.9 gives 18.9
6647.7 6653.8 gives 16.4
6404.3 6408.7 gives 16.2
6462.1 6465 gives 16.6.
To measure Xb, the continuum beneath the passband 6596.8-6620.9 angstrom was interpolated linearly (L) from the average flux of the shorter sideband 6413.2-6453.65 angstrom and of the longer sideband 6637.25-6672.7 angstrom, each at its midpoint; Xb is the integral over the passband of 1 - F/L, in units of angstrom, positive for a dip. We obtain -4.9 angstrom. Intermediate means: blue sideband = 16.6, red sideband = 16.2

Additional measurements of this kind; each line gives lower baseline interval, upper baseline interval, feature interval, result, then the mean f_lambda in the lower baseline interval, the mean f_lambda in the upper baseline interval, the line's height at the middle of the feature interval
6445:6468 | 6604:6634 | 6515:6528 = -2.4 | 17.6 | 18.7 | 18.1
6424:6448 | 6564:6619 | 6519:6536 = -2.9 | 16.7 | 19.6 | 18.4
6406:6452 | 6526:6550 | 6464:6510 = 2.1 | 16.6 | 22.3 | 19.6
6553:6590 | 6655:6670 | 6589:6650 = -3.3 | 20.1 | 15.6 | 17.7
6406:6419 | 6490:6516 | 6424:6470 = 0.6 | 16.4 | 19.1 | 17.4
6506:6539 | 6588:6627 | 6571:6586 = 0.8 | 21.3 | 19.5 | 20.1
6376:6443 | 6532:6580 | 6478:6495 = -0.4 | 15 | 21.2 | 18.3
